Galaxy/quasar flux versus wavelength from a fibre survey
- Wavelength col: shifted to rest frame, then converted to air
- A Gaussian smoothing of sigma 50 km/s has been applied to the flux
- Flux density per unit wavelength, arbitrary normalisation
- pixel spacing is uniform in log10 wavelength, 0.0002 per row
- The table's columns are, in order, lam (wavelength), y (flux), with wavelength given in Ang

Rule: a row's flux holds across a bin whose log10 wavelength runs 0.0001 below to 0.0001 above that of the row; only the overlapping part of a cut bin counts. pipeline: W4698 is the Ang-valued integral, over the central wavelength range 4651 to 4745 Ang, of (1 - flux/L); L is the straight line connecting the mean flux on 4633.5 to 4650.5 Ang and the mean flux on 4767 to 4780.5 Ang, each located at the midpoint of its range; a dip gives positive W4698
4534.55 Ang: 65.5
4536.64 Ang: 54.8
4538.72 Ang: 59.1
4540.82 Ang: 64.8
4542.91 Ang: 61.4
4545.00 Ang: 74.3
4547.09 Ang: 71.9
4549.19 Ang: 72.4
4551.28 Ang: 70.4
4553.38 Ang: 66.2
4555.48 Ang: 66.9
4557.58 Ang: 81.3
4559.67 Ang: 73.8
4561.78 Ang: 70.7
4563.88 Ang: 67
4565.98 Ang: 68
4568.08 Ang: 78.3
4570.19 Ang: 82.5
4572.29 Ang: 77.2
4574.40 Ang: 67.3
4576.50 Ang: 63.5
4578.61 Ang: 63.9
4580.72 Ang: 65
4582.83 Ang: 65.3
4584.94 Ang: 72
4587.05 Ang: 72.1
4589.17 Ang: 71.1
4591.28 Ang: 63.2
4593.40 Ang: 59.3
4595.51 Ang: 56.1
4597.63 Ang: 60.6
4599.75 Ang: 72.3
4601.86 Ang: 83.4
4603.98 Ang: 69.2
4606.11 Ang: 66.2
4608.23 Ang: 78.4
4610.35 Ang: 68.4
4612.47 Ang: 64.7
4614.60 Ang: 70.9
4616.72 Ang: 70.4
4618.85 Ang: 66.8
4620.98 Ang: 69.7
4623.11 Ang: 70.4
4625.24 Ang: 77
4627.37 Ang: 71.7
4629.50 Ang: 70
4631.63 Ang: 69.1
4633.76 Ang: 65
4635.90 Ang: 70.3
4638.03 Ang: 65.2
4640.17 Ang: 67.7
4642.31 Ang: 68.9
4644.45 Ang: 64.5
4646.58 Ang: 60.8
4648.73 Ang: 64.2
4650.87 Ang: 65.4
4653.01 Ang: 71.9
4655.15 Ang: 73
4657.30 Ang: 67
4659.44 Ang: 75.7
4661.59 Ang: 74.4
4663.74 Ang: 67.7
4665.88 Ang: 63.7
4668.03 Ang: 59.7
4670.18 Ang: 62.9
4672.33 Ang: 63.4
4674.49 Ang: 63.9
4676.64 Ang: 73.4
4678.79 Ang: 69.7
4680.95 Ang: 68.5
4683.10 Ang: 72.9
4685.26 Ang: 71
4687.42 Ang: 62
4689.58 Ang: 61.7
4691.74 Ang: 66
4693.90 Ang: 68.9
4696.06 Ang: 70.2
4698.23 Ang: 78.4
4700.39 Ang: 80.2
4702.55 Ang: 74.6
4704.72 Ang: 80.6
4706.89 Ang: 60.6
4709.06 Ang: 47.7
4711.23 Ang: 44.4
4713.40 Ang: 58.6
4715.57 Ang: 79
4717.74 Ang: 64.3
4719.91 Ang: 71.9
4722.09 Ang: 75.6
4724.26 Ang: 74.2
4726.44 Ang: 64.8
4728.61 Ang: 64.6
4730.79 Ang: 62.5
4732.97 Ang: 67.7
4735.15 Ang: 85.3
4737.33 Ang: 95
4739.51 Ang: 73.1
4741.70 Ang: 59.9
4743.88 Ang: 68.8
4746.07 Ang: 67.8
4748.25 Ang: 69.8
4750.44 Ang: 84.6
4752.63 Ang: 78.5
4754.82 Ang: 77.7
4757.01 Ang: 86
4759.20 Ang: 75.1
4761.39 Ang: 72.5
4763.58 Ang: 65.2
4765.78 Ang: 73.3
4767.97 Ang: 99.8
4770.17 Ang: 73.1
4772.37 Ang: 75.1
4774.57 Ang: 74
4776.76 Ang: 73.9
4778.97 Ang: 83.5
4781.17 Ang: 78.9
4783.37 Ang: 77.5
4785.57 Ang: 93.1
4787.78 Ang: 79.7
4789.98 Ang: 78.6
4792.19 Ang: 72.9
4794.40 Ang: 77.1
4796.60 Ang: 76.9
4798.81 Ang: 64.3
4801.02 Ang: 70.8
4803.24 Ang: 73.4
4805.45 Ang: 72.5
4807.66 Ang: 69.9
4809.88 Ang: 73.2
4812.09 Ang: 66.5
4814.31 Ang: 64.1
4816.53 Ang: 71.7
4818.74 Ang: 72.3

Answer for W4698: 3.7 Ang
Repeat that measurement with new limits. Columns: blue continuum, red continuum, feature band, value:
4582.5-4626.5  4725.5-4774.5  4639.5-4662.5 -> 0.8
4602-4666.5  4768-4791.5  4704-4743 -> 3.8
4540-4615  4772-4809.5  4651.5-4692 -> 2.5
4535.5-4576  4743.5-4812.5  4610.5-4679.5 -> 4.0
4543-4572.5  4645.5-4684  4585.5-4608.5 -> 0.8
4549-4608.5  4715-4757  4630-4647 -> 1.0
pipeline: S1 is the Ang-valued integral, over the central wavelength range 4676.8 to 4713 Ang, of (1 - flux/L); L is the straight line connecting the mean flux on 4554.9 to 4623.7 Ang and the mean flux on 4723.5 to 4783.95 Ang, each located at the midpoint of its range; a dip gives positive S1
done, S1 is 2.9 Ang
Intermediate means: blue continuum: 69.6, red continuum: 75.1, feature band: 67.3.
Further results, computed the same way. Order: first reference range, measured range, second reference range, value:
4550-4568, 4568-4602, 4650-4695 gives 0.93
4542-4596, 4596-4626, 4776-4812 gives 0.15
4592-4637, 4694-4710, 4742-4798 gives 0.67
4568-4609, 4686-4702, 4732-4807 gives 0.76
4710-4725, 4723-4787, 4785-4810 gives -4.77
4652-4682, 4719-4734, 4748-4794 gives 1.07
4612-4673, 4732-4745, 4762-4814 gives -0.36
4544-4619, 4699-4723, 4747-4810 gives 2.30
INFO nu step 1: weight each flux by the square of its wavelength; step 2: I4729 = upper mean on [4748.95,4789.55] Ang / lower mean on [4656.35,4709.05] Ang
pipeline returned 1.19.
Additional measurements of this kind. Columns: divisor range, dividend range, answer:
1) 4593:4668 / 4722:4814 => 1.16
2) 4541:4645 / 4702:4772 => 1.10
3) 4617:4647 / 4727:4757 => 1.13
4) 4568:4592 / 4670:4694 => 1.00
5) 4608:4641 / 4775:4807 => 1.18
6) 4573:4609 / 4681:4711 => 1.05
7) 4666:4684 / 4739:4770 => 1.17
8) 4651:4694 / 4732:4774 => 1.16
